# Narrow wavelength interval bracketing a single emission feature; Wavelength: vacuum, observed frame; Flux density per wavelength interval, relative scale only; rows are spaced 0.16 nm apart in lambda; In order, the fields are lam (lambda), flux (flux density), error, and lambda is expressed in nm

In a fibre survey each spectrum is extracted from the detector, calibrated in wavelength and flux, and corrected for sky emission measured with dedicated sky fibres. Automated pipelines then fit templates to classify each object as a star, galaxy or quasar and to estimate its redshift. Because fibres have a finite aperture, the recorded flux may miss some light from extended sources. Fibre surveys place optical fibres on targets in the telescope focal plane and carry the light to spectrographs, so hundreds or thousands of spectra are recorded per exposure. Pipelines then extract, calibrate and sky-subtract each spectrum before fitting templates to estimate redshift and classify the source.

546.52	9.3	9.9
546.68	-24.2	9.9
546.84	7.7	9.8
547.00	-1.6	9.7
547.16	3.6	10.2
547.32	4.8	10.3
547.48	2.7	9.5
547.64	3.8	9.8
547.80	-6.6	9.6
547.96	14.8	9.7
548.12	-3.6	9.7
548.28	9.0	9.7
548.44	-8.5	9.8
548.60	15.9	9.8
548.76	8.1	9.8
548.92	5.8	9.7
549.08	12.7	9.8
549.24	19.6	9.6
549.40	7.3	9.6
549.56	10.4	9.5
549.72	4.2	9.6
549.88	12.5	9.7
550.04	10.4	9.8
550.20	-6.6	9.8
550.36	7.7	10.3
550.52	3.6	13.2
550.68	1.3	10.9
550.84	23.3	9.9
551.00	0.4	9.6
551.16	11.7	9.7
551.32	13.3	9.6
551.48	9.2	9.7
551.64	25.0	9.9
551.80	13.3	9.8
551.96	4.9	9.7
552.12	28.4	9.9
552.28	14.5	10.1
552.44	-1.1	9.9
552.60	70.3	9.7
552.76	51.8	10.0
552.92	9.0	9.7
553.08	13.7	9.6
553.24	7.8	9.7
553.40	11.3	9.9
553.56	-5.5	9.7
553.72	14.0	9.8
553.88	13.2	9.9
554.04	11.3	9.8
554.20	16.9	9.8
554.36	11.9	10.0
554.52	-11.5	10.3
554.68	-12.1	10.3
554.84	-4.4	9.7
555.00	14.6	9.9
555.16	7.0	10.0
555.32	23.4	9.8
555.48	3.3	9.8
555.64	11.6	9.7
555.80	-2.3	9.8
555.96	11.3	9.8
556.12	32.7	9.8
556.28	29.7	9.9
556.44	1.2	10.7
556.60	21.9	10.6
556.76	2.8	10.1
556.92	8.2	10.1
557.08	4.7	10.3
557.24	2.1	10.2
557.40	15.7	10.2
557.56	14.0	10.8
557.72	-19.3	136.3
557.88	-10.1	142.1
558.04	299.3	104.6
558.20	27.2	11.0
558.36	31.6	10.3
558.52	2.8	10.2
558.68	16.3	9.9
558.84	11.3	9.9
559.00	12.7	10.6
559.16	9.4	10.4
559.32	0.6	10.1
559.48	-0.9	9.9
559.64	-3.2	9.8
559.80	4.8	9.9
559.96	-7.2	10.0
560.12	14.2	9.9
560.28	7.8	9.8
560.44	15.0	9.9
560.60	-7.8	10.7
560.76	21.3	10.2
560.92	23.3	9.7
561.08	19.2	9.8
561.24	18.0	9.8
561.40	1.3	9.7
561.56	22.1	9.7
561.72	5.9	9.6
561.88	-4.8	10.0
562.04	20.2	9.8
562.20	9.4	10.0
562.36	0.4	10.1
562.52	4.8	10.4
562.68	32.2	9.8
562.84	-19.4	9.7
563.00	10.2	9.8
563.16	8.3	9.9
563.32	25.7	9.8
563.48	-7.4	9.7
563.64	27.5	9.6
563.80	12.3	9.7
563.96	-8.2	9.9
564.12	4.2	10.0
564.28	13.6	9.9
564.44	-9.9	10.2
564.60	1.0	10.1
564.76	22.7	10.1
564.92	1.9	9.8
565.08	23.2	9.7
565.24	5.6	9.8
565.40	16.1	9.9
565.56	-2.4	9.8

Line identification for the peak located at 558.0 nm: [O III]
